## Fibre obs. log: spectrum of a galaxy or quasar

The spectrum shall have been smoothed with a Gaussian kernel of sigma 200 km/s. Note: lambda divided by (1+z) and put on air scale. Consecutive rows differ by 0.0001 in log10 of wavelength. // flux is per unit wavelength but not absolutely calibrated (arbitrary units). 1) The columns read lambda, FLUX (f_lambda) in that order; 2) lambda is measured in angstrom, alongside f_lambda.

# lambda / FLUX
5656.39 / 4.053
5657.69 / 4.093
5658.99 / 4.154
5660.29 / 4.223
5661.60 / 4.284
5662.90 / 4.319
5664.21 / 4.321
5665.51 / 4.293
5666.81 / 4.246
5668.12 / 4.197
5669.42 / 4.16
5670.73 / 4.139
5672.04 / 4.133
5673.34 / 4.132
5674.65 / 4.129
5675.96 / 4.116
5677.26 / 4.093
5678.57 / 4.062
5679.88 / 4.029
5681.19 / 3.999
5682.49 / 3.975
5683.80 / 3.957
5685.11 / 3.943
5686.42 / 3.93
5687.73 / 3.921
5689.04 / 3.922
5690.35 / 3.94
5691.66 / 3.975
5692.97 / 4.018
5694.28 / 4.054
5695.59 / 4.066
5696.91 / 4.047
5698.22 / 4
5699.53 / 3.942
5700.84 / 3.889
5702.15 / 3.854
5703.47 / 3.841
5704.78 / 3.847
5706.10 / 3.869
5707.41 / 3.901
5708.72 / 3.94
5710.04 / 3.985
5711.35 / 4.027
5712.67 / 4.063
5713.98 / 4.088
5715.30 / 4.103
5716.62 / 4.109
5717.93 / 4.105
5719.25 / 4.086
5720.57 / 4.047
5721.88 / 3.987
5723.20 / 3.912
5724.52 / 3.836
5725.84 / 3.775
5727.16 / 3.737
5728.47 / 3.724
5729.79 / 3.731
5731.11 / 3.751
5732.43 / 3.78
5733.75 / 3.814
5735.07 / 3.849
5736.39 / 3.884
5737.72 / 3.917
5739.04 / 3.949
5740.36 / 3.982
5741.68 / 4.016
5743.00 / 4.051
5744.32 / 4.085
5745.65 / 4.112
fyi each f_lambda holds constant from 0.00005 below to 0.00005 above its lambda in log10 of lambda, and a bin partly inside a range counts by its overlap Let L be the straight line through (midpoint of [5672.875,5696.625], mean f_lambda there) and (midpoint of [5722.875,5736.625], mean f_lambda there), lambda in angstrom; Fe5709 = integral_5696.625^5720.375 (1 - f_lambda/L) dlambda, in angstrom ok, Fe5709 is -0.5 angstrom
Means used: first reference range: 4.01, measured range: 3.98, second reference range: 3.79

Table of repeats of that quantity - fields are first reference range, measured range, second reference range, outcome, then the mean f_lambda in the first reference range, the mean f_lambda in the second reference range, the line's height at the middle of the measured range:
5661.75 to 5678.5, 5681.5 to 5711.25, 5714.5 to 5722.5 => 1.28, 4.19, 4.07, 4.13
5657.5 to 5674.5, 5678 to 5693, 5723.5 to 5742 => 0.47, 4.21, 3.84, 4.1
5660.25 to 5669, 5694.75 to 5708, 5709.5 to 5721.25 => 0.64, 4.27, 4.07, 4.13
